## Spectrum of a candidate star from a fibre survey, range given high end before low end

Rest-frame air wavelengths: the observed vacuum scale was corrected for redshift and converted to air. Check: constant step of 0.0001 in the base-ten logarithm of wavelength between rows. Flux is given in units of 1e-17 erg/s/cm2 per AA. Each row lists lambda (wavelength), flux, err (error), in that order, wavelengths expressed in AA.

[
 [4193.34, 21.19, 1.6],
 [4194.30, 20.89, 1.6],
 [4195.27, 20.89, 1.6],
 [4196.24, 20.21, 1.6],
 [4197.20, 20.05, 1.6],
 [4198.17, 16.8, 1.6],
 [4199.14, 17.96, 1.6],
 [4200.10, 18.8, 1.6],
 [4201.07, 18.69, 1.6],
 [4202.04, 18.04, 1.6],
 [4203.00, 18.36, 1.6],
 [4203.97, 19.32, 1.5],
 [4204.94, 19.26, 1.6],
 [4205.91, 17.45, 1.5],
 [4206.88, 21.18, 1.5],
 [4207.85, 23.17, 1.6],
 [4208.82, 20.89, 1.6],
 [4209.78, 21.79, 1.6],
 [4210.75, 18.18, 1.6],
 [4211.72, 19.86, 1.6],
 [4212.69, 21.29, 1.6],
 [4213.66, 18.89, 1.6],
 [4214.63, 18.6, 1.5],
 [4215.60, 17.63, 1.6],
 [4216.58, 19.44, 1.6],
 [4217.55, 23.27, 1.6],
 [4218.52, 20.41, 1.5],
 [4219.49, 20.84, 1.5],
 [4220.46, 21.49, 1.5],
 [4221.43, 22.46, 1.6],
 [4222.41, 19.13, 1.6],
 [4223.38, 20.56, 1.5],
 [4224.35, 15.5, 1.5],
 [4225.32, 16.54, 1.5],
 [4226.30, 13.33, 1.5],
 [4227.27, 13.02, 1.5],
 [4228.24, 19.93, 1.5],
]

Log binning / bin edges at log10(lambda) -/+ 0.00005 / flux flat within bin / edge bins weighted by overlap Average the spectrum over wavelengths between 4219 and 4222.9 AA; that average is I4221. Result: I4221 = 21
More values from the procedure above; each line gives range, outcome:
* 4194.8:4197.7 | 20.4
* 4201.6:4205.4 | 18.8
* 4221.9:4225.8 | 18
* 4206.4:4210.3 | 21.8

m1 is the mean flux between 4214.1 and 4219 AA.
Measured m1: 19.8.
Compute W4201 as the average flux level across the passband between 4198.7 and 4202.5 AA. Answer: 18.4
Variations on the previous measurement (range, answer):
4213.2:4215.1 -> 18.7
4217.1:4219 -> 21.8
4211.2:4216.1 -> 19.2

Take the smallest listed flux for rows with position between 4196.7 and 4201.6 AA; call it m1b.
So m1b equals 16.8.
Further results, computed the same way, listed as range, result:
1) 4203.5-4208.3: 17.45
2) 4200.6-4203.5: 18.04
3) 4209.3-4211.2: 18.18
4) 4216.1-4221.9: 19.44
